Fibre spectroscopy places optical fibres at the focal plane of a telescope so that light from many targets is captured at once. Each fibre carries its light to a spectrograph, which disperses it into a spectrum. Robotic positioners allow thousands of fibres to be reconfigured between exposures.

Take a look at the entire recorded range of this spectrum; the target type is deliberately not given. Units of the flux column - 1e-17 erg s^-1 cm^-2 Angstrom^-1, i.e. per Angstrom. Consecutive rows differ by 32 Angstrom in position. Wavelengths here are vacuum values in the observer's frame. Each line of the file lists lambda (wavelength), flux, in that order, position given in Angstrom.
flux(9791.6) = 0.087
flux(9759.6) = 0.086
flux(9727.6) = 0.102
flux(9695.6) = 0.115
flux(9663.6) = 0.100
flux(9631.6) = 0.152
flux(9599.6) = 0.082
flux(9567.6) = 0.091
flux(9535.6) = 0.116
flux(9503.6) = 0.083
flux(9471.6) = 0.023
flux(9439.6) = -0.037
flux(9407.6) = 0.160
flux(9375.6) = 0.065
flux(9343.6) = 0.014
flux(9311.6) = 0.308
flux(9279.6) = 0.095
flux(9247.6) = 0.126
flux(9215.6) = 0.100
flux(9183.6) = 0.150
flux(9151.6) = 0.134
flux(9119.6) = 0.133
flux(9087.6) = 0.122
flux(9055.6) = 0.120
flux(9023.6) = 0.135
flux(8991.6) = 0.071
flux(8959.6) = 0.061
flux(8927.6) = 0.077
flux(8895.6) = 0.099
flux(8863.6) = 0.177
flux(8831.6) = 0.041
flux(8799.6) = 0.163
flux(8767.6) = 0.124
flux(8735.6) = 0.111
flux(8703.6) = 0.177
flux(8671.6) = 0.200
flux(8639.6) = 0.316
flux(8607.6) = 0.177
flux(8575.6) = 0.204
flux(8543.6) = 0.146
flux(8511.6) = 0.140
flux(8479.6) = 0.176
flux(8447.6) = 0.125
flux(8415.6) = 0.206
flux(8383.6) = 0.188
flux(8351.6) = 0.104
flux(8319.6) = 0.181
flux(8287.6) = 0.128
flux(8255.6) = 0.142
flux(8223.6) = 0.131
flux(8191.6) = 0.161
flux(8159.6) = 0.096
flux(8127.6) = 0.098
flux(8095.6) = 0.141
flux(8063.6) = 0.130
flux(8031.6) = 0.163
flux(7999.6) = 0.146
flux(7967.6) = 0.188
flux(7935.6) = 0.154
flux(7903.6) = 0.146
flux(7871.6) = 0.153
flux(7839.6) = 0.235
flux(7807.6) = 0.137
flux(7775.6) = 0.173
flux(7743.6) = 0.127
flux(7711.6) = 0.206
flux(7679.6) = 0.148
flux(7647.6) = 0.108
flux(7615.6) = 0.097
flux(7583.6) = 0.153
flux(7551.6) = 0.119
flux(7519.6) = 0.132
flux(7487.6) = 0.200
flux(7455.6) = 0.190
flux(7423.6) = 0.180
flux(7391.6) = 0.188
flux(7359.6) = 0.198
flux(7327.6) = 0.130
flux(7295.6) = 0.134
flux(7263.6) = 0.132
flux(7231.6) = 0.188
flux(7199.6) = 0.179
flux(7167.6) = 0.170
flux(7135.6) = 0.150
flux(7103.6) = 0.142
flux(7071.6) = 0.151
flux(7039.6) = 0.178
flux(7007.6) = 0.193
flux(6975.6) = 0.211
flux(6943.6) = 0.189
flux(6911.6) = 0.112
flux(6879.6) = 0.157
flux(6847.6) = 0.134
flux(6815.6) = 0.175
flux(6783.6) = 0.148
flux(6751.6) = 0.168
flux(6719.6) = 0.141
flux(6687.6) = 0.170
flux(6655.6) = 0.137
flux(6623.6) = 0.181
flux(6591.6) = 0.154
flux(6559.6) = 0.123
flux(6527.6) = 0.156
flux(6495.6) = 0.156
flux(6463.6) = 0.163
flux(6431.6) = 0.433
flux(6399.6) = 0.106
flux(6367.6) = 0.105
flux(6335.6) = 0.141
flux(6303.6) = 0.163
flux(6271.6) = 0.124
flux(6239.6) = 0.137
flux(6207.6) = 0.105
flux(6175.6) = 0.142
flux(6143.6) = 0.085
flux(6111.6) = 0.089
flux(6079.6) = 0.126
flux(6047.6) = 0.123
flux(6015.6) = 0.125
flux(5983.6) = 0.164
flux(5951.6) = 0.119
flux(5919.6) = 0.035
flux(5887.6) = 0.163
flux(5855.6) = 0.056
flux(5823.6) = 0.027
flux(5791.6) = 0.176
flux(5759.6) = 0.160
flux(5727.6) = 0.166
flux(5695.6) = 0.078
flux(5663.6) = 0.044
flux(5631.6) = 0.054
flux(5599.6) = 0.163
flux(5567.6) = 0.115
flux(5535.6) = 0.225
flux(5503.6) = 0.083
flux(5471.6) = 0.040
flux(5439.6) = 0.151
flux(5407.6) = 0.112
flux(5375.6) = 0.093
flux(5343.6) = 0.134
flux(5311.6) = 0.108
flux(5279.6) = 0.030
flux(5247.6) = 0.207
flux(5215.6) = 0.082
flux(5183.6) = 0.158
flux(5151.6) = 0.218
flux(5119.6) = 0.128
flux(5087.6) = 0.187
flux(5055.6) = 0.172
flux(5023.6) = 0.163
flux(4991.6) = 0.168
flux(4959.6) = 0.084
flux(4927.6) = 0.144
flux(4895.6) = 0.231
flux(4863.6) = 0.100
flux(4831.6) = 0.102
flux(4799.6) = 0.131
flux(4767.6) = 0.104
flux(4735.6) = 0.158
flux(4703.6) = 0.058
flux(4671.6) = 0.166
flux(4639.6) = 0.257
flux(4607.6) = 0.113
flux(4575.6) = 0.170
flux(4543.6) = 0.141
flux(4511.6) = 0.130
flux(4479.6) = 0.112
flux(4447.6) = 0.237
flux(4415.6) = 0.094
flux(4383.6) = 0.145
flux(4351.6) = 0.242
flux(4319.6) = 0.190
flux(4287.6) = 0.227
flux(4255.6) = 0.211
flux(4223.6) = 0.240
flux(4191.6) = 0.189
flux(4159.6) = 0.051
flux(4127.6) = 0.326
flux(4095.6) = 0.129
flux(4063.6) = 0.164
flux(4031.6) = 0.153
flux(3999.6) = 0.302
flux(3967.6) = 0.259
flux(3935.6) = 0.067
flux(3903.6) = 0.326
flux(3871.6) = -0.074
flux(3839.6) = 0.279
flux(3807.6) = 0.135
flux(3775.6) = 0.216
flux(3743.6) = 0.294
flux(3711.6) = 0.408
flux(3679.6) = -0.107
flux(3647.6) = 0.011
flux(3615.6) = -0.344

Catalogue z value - 0.727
